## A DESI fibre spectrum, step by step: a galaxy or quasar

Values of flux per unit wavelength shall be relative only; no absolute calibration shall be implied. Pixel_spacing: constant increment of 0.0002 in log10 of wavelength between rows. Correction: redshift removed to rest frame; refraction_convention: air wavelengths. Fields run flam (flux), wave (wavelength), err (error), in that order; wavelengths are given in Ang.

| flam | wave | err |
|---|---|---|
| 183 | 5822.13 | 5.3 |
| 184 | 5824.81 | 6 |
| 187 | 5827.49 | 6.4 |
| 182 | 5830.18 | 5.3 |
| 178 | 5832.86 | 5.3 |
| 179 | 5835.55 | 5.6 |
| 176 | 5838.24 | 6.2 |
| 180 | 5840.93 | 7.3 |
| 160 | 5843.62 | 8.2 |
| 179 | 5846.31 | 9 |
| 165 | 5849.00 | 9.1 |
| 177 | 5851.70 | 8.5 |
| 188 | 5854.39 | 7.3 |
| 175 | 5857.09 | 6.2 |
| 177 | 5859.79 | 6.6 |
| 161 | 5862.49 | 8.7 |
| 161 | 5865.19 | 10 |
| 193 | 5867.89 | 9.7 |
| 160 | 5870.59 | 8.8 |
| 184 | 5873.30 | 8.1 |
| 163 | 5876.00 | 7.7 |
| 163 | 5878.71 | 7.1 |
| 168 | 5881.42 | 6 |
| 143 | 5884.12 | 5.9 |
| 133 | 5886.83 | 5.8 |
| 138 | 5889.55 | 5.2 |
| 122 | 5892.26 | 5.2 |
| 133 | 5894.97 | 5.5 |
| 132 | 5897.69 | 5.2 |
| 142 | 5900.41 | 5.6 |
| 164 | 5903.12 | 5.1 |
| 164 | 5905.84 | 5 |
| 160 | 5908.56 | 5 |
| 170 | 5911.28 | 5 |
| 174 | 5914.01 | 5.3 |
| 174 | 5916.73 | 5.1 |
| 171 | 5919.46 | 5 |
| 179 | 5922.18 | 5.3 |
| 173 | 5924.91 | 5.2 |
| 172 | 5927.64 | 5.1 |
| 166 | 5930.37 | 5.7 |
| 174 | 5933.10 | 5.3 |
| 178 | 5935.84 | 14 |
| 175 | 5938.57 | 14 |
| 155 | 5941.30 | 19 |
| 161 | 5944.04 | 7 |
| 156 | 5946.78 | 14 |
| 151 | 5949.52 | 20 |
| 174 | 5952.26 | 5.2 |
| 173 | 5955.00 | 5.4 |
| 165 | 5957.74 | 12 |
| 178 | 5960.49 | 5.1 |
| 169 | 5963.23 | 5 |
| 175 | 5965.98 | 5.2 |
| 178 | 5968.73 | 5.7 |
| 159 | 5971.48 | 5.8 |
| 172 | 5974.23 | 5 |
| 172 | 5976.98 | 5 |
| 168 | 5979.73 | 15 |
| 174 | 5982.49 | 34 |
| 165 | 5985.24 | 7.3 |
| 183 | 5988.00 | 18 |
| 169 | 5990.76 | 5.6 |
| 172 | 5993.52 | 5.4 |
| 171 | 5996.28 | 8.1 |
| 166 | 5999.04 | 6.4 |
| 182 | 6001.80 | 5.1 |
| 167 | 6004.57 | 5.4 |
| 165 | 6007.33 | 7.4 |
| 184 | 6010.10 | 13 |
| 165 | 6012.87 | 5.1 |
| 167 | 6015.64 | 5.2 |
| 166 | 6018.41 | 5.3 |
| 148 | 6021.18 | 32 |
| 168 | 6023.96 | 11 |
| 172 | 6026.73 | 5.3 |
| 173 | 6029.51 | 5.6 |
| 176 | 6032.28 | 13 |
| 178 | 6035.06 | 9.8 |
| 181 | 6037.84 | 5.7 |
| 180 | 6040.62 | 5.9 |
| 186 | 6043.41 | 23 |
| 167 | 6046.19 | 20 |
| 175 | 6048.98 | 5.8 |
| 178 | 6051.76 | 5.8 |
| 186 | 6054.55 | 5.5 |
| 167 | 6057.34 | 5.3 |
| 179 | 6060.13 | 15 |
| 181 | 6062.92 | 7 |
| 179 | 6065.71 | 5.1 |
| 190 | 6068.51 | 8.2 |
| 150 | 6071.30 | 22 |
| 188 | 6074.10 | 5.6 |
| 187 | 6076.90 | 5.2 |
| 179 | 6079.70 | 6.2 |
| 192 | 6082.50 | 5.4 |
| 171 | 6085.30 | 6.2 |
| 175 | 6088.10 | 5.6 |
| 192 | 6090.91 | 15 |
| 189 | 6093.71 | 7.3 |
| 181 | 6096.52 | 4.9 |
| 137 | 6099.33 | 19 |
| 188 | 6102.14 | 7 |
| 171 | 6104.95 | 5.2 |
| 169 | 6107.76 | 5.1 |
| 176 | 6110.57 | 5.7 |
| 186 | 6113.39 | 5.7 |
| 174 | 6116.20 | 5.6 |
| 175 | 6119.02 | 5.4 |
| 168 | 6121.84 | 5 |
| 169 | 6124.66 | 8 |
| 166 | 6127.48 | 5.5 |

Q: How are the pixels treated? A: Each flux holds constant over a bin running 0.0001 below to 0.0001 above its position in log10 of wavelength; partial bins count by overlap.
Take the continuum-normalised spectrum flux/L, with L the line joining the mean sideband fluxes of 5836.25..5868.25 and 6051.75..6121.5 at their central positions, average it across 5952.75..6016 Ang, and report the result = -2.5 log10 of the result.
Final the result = 0.03 mag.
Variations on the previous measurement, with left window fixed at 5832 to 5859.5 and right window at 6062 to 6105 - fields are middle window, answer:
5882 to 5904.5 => 0.25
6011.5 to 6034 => 0.07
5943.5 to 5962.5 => 0.07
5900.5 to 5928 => 0.05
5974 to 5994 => 0.03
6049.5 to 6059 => 0.01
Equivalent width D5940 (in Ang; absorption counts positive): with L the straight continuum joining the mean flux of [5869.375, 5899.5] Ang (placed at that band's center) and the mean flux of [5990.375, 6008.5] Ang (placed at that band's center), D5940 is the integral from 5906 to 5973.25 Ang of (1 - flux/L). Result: -4.2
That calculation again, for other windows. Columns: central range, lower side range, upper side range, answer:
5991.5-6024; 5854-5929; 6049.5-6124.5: 0.5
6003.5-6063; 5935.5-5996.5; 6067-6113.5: 0.2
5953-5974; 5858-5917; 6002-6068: -0.6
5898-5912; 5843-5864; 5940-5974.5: 1.0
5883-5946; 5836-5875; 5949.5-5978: 4.8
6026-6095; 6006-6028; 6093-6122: -3.5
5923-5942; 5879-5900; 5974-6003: -2.1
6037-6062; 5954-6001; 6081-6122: -0.5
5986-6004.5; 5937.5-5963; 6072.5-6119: -0.4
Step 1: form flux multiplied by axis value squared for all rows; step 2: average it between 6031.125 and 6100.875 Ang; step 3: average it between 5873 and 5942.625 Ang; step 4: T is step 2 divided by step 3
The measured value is 1.2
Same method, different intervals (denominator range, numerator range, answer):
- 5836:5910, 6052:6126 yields 1.18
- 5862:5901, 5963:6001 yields 1.16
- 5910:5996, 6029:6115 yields 1.09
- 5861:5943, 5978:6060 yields 1.11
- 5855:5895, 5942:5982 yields 1.08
